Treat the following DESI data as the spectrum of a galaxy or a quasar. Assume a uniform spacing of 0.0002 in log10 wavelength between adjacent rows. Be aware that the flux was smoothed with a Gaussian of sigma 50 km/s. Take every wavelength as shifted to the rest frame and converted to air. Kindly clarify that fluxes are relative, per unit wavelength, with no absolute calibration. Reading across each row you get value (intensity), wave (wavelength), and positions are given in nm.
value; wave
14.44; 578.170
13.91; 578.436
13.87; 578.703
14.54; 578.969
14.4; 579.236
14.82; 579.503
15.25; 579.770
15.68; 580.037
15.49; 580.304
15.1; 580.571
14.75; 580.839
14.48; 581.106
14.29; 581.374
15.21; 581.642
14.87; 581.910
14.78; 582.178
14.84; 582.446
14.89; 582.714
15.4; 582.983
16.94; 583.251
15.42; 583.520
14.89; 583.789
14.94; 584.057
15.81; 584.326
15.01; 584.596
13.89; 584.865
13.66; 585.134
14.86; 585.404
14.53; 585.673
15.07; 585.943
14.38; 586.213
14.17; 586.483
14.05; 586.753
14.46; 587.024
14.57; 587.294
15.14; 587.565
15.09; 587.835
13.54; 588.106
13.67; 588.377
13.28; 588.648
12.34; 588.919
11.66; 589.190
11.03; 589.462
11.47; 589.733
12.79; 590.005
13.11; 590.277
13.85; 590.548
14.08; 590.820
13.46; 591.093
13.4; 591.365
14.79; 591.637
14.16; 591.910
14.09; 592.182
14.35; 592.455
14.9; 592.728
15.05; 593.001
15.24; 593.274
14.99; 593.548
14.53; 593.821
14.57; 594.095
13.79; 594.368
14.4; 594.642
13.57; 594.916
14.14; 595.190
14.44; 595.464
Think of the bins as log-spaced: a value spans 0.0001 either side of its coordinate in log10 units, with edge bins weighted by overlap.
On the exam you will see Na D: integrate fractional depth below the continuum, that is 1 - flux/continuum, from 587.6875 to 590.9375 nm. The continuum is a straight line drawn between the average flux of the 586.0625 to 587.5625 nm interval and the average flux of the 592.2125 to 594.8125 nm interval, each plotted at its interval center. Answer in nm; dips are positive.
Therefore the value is 0.33 nm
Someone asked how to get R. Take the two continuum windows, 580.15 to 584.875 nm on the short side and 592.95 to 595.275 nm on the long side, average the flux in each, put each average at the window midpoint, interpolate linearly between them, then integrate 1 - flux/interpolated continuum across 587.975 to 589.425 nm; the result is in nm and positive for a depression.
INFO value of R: 0.20 nm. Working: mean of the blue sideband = 15.1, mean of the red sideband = 14.5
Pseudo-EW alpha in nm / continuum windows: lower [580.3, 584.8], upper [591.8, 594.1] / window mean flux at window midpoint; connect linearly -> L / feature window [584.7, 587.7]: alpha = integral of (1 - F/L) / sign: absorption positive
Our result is 0.10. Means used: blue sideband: 15.1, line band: 14.4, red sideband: 14.7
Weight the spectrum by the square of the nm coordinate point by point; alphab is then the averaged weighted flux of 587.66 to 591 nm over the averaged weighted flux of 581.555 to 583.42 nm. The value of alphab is 0.9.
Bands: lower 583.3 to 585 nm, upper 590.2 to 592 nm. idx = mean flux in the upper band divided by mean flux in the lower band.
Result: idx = 0.92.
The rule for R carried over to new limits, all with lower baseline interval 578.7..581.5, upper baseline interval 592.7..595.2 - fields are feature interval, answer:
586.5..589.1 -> 0.12 nm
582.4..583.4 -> -0.05 nm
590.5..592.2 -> 0.07 nm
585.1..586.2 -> 0.01 nm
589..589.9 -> 0.19 nm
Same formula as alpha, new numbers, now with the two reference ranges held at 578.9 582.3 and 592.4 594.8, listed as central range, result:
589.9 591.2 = 0.11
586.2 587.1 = 0.03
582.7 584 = -0.06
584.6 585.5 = 0.04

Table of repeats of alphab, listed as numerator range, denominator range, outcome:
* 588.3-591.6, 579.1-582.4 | 0.89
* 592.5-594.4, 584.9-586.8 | 1.05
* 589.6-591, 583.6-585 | 0.89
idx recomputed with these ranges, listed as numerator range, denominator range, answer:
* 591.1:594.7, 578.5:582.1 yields 0.98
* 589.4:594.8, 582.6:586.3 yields 0.93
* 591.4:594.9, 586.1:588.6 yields 1.01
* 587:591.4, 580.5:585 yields 0.89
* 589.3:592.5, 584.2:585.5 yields 0.91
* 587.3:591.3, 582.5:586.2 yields 0.88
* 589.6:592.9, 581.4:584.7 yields 0.90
